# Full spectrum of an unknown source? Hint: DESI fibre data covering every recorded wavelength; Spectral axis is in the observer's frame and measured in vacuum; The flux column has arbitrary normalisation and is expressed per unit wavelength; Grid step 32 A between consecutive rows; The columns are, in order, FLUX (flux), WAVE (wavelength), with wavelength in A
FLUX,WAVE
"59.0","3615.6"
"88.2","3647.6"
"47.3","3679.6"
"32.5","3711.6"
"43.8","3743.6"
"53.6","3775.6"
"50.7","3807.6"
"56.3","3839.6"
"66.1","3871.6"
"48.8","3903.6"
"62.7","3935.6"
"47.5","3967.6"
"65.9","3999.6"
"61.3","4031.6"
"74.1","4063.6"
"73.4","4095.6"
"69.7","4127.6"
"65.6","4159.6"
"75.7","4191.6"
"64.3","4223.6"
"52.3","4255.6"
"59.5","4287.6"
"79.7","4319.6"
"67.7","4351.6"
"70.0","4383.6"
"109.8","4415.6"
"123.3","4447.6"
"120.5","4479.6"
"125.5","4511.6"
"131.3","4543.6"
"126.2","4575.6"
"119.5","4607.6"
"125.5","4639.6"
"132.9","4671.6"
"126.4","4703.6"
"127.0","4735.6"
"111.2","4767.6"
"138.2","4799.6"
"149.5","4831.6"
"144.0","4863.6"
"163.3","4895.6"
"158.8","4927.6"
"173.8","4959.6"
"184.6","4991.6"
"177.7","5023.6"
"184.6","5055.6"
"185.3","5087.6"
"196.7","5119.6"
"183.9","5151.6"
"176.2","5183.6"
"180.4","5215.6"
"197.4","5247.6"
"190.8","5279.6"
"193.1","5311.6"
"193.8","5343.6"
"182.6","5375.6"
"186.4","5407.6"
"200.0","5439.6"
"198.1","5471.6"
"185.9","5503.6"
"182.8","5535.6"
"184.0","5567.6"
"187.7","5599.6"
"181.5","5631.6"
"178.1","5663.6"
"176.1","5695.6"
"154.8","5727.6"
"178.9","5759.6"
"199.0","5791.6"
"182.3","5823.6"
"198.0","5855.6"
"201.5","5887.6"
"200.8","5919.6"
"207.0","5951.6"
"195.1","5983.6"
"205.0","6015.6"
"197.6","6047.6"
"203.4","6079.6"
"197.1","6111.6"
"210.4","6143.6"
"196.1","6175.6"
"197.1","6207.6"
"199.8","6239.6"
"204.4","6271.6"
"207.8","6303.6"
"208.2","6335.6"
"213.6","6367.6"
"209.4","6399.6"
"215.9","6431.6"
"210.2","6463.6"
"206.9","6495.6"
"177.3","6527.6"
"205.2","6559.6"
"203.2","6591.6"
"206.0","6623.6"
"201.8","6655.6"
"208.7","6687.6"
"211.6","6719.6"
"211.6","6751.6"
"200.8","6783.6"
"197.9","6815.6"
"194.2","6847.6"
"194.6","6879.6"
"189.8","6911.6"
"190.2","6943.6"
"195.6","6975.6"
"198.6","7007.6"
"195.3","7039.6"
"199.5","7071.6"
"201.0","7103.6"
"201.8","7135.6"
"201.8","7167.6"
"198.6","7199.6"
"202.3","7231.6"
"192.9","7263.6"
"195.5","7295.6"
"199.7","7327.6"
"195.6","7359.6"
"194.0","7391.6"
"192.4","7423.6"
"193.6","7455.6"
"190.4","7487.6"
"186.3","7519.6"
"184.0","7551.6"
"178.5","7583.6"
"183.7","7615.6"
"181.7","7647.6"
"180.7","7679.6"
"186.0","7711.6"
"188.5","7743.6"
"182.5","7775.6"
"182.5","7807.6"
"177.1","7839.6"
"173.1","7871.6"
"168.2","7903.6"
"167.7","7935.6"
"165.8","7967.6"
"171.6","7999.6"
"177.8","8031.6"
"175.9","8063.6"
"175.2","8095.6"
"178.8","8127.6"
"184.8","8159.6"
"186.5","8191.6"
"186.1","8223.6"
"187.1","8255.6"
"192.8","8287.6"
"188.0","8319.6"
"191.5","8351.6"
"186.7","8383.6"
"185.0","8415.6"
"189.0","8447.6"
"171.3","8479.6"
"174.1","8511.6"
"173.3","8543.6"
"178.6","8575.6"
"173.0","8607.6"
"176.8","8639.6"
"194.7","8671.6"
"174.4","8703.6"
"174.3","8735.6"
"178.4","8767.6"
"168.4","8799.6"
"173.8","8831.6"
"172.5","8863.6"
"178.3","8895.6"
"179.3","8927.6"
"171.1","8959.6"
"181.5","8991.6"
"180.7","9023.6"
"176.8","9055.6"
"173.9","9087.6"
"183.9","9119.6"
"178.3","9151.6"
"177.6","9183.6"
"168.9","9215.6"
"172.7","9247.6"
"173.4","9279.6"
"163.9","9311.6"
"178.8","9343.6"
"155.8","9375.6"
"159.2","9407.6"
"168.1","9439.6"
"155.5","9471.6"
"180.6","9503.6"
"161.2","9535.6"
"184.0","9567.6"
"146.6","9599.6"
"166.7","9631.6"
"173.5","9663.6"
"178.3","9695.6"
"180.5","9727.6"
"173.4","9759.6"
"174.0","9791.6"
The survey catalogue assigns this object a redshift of 0.107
